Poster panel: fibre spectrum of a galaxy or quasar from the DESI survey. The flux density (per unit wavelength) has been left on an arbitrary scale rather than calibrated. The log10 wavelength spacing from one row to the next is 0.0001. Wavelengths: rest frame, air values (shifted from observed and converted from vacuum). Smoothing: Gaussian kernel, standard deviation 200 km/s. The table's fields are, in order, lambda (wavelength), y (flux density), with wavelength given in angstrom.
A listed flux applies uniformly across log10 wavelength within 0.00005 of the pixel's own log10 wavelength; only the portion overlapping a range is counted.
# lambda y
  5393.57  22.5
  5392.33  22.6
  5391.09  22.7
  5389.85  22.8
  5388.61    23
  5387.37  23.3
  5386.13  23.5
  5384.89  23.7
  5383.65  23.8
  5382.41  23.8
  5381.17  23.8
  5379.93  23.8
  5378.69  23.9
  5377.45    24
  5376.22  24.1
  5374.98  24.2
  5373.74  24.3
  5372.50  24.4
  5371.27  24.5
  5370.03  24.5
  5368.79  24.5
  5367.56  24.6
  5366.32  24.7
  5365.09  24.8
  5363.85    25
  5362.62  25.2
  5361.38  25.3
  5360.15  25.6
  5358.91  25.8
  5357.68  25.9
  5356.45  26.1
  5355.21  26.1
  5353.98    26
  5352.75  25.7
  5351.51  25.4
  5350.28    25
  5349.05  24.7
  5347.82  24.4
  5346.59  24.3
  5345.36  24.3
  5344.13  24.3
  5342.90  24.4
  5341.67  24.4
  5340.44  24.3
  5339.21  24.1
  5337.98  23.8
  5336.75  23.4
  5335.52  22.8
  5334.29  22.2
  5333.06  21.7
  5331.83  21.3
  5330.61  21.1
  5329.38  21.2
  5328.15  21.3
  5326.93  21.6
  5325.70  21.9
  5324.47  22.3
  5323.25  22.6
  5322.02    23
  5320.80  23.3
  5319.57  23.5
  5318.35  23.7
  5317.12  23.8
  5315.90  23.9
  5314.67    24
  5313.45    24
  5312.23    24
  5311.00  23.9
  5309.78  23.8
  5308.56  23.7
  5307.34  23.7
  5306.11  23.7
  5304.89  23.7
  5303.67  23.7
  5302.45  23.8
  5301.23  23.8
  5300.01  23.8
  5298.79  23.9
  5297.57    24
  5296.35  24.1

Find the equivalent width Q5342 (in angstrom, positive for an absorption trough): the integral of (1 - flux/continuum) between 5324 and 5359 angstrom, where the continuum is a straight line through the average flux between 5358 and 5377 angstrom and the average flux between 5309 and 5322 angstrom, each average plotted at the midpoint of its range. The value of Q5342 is 0.7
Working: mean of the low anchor 23.8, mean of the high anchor 24.8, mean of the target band 23.8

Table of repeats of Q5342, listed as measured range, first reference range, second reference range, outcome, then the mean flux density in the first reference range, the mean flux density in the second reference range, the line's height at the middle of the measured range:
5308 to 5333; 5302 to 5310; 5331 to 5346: 0.8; 23.7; 23.4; 23.6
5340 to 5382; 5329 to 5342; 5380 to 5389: -2.9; 22.7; 23.6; 23.2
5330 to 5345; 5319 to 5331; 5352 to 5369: 0.1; 22.2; 25.4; 23.3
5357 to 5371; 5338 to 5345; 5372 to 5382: -0.6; 24.3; 24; 24.1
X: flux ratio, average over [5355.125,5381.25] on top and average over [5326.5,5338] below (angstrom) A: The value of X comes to 1.13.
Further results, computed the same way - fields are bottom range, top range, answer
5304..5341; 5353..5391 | 1.06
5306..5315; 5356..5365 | 1.07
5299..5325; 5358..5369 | 1.06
